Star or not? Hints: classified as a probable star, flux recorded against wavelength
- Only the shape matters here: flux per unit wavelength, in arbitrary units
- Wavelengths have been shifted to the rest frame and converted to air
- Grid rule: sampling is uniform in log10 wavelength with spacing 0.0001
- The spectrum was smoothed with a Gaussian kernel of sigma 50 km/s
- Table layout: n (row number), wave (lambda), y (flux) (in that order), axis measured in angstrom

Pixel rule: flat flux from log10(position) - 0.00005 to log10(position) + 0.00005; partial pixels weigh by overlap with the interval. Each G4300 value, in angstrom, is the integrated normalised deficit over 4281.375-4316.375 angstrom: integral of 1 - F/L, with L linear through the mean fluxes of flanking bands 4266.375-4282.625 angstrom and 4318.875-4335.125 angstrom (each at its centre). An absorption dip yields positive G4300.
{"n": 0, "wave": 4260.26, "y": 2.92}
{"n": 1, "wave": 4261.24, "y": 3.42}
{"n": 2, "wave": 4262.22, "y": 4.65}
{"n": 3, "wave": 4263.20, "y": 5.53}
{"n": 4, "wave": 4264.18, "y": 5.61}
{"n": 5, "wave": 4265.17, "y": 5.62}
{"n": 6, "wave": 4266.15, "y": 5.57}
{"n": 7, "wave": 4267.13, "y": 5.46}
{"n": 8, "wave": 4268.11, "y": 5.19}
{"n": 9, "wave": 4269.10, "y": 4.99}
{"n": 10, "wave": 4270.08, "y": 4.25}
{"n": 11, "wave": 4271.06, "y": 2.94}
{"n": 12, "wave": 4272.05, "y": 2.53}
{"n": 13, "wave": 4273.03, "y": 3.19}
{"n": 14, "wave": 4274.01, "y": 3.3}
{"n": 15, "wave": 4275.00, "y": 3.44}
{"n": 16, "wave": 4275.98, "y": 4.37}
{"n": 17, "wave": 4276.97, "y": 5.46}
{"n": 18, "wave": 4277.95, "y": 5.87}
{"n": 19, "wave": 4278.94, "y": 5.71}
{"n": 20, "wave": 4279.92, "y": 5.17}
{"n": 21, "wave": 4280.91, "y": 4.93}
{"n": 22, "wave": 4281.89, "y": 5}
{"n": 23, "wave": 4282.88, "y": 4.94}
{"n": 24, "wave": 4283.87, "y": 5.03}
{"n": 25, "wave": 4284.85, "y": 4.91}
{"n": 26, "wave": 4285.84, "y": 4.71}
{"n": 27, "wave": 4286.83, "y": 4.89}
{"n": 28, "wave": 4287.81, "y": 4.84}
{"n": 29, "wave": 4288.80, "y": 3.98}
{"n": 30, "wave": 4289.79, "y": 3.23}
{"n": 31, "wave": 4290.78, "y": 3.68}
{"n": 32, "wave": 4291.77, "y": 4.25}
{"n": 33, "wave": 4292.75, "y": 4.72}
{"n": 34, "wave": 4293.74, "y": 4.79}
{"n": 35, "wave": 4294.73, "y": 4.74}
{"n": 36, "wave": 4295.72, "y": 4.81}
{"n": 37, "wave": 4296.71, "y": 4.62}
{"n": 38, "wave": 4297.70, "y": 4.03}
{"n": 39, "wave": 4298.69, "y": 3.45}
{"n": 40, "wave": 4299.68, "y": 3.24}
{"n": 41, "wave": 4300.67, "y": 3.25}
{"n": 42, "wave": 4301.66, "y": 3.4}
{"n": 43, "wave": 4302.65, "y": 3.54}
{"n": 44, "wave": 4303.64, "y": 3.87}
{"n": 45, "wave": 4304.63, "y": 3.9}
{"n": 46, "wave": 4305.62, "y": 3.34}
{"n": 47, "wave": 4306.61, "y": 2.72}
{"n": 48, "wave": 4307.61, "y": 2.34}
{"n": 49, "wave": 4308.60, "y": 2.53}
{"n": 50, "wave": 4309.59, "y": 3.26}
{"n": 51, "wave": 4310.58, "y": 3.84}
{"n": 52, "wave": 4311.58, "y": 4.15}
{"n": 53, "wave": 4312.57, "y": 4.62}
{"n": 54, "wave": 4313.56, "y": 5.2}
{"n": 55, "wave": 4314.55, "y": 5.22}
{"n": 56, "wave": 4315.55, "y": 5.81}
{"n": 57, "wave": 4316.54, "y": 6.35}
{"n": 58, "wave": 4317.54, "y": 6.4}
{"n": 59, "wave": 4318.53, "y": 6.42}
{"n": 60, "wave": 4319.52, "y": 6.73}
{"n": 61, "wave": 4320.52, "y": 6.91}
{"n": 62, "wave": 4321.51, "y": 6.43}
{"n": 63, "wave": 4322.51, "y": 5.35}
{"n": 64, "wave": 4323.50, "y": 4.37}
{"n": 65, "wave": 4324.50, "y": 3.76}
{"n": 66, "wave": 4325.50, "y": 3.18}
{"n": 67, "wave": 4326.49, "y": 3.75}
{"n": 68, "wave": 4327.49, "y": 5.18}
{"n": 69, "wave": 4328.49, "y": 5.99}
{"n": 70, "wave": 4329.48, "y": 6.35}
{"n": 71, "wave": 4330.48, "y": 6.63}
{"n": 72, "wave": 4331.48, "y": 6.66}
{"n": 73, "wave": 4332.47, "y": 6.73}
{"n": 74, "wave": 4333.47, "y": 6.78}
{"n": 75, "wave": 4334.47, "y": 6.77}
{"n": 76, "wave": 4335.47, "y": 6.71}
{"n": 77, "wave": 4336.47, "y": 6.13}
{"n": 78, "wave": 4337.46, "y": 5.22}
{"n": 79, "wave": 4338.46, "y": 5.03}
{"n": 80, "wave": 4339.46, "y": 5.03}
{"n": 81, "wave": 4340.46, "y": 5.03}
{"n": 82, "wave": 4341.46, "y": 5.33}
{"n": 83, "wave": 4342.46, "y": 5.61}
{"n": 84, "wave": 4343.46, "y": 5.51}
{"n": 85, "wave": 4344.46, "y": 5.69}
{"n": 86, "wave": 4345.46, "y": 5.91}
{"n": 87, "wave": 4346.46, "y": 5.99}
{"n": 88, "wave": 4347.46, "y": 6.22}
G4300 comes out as 6.2 angstrom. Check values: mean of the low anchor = 4.51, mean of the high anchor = 5.74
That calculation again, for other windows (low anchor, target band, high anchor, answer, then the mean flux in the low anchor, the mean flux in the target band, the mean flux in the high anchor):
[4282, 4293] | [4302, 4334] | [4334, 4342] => 1.7 angstrom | 4.48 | 4.94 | 5.65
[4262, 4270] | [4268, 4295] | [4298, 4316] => 1.3 angstrom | 5.29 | 4.45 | 3.76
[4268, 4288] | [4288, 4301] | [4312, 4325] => 2.3 angstrom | 4.54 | 4.09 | 5.65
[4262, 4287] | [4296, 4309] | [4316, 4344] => 4.5 angstrom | 4.74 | 3.43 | 5.73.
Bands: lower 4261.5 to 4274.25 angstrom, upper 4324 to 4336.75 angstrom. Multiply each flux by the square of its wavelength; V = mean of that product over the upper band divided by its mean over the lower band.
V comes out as 1.3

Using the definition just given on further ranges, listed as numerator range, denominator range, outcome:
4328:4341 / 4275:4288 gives 1.24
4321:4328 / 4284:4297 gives 1.04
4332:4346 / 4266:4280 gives 1.35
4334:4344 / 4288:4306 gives 1.45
